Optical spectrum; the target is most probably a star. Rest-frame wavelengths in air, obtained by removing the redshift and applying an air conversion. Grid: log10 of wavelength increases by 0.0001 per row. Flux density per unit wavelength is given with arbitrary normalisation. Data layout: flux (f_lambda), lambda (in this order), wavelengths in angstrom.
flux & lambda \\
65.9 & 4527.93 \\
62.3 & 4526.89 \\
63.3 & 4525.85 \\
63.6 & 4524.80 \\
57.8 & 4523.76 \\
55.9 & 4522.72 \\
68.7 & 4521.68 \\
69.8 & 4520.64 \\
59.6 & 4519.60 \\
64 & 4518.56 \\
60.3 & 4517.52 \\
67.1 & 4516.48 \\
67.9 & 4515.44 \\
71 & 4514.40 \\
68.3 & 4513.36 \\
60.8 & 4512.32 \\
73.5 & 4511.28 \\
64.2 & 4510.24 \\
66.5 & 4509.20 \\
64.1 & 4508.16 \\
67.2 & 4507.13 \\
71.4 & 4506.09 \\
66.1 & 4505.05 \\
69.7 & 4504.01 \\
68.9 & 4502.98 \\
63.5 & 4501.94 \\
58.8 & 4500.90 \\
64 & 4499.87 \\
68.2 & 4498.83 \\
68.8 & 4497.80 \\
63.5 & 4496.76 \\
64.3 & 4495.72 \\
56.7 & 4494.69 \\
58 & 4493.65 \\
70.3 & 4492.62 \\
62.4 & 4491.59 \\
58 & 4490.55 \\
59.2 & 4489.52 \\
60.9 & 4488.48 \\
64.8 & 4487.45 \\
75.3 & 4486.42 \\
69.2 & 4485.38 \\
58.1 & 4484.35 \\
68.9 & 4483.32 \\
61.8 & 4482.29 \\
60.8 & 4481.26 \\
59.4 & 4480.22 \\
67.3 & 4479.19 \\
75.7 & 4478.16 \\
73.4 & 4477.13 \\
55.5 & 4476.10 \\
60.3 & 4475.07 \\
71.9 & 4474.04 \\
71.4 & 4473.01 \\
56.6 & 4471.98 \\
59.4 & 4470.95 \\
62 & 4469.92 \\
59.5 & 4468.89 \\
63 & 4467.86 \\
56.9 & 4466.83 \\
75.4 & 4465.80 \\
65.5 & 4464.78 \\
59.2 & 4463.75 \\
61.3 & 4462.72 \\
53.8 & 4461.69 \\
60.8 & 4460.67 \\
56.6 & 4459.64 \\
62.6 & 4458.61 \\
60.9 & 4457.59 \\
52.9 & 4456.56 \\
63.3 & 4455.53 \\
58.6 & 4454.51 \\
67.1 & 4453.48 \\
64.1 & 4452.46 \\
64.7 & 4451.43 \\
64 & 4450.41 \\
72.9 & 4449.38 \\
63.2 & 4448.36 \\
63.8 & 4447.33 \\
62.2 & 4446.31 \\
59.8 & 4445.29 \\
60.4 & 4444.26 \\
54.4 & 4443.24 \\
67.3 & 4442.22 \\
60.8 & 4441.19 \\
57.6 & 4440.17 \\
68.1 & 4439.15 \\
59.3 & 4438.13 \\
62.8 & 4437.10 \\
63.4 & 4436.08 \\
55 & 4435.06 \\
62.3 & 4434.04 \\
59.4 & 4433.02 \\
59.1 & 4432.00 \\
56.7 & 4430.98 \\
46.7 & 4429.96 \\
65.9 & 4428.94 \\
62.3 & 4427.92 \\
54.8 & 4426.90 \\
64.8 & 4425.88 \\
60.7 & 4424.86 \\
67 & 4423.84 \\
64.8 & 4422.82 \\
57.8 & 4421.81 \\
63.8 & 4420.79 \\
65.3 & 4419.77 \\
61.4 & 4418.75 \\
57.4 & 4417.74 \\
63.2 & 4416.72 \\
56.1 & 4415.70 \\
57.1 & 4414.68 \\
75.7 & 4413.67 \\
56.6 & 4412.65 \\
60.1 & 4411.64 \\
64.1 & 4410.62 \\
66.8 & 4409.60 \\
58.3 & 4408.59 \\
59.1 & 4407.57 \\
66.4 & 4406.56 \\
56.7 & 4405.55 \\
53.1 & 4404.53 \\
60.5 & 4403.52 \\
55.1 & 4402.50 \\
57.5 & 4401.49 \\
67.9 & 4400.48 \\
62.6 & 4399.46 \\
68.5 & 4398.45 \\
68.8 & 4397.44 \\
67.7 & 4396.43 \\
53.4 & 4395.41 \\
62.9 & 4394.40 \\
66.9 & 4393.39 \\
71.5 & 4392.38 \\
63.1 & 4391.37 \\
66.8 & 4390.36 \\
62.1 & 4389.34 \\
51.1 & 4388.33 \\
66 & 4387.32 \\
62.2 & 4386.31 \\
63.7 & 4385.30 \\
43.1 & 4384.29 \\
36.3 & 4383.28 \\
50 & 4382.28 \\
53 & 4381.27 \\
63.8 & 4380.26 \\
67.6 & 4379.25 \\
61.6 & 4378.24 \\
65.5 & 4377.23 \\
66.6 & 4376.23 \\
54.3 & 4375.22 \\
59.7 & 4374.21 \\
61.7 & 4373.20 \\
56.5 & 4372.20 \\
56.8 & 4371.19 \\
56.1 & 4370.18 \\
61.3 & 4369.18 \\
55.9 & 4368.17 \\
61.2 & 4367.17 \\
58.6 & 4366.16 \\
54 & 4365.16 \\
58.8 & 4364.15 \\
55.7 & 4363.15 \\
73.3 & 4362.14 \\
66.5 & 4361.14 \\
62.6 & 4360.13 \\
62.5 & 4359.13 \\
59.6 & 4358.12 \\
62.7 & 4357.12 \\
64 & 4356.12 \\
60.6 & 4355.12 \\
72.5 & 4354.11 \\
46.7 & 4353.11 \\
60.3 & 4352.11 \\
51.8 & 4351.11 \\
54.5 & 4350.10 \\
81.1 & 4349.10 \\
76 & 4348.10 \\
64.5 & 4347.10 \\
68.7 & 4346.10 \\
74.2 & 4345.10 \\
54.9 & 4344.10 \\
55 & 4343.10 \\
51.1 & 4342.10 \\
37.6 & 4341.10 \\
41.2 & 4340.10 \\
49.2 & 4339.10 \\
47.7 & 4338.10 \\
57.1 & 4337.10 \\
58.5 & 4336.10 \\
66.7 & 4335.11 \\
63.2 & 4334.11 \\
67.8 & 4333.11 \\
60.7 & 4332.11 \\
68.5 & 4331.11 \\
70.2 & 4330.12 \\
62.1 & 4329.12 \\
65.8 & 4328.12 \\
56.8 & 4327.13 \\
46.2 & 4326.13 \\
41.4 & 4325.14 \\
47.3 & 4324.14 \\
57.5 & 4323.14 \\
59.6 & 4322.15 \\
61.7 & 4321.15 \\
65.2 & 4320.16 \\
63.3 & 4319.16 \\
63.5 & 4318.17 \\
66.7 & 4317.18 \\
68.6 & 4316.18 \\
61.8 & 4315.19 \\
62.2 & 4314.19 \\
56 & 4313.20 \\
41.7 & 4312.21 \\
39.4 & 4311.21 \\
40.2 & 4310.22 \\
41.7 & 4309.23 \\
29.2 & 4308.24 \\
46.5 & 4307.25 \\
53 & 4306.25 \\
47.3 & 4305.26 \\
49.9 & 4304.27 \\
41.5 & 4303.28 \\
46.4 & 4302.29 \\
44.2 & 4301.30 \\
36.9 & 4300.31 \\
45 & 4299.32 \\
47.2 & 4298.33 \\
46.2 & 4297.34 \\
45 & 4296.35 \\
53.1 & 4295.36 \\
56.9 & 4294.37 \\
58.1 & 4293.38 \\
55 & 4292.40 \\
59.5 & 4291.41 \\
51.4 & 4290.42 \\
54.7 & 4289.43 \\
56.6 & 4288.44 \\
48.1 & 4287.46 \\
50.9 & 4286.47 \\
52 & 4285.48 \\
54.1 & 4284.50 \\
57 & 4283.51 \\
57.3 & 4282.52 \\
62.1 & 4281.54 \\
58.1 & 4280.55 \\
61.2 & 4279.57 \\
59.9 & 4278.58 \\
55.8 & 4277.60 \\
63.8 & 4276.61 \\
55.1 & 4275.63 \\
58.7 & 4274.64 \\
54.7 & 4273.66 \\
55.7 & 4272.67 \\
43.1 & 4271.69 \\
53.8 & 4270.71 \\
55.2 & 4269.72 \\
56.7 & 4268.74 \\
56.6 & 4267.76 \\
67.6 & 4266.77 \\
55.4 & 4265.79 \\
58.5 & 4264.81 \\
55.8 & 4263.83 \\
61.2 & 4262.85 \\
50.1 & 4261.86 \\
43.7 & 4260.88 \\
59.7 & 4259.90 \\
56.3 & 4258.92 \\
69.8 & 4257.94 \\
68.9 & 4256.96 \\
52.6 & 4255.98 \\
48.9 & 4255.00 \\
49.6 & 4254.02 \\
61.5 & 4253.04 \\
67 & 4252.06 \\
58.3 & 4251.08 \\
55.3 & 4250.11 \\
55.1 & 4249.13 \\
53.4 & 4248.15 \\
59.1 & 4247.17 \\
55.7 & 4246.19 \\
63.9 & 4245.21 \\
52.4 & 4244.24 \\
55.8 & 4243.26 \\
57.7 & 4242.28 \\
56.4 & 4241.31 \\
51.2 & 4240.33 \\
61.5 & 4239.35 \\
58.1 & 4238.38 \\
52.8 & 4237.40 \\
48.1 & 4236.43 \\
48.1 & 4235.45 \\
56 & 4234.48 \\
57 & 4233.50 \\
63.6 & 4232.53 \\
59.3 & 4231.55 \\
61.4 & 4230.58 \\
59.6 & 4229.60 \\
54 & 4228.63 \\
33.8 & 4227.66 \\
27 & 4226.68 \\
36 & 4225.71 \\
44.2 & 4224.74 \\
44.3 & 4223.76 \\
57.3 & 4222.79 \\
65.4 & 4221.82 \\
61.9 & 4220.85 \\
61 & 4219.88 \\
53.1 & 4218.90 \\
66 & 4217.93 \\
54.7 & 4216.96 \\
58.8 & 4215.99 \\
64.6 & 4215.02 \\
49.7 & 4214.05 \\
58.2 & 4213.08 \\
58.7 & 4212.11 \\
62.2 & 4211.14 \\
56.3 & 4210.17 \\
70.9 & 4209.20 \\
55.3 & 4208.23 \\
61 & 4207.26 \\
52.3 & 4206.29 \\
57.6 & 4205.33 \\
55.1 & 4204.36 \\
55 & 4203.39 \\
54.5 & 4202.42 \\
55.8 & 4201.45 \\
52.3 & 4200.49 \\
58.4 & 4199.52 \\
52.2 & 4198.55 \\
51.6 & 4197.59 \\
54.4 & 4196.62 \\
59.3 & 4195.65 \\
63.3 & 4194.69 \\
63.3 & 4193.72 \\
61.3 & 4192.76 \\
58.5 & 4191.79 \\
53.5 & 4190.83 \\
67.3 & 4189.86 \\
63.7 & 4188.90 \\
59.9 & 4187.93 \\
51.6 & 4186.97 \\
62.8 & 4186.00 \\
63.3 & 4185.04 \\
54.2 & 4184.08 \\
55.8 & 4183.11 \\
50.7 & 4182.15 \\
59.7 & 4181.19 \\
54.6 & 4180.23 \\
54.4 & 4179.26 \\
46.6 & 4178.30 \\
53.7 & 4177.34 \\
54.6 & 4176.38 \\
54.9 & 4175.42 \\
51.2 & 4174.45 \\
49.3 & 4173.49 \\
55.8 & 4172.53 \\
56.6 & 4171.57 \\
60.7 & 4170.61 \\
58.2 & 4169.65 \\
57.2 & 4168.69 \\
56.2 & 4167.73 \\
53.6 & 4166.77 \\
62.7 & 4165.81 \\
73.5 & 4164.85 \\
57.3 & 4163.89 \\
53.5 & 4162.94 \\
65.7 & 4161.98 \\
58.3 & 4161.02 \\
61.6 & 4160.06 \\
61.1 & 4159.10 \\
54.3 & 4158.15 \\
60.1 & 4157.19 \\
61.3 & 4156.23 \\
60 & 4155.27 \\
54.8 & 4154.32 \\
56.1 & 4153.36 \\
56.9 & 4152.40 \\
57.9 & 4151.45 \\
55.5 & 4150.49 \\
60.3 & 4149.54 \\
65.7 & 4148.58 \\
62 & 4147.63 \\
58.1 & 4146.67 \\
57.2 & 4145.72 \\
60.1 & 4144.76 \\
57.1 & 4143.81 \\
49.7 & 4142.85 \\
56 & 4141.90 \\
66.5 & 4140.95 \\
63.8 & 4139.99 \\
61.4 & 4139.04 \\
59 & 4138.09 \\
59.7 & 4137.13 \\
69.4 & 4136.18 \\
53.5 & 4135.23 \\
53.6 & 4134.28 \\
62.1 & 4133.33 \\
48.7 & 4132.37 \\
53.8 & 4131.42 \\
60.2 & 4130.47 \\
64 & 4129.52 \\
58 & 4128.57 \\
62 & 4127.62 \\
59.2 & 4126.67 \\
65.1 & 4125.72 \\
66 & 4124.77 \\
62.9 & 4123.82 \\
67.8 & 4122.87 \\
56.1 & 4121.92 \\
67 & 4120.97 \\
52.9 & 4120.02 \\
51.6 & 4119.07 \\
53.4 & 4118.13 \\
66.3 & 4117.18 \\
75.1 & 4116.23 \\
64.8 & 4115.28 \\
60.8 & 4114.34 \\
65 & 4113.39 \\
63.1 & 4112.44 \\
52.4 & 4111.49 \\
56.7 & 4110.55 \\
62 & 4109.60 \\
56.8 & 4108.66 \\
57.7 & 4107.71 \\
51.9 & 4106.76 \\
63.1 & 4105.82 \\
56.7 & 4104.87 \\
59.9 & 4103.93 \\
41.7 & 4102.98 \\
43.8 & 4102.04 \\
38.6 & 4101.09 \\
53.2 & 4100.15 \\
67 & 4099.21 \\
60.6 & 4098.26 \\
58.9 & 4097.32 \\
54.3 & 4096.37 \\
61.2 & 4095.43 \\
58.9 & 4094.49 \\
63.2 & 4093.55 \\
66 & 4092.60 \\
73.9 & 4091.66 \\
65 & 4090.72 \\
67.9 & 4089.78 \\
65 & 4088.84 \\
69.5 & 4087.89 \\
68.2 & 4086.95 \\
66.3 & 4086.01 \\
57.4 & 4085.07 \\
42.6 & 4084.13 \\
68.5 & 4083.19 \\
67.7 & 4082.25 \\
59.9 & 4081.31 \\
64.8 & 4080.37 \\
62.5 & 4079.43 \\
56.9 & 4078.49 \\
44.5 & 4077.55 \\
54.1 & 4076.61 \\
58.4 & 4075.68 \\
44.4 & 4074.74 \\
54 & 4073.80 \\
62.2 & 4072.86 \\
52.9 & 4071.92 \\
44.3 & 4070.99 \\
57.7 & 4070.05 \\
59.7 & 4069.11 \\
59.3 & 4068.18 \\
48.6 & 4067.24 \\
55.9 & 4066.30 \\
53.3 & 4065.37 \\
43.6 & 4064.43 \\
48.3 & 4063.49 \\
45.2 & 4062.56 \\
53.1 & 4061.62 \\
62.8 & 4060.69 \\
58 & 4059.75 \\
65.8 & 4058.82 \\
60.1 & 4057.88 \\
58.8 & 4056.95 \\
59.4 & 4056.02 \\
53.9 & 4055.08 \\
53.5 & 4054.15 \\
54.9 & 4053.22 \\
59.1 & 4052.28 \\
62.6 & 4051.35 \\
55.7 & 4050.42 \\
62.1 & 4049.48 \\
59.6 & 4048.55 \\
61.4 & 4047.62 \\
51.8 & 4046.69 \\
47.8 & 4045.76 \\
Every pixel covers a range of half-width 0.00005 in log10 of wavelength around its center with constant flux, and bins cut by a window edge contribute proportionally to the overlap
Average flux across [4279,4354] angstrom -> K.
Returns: 55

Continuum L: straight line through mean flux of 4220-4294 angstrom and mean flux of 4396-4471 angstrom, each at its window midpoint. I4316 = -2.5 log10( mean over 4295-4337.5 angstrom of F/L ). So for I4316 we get 0.07 mag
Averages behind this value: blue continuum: 55.4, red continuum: 61.6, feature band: 53.8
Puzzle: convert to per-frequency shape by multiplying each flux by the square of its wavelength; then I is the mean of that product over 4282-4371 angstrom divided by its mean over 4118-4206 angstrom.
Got 1.0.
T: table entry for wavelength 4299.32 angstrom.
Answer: 45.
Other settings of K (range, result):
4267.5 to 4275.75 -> 54.3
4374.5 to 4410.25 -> 60.6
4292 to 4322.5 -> 51.4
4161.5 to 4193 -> 57.3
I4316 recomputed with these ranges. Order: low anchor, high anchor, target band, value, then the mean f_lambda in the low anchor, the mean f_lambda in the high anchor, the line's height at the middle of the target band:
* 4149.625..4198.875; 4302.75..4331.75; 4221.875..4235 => 0.11 mag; 57.6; 54.3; 56.4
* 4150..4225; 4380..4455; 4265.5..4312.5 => 0.14 mag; 57.5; 61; 59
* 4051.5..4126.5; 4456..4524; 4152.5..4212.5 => 0.04 mag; 58.3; 64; 59.6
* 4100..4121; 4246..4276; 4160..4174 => -0.03 mag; 57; 56.6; 56.8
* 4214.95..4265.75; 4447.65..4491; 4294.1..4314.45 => 0.25 mag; 55.4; 63.3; 57.6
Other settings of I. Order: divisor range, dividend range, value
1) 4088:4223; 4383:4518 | 1.23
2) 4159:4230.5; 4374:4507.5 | 1.24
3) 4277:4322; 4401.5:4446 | 1.22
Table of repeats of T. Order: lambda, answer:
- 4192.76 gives 61.3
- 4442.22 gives 67.3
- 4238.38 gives 58.1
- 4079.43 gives 62.5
